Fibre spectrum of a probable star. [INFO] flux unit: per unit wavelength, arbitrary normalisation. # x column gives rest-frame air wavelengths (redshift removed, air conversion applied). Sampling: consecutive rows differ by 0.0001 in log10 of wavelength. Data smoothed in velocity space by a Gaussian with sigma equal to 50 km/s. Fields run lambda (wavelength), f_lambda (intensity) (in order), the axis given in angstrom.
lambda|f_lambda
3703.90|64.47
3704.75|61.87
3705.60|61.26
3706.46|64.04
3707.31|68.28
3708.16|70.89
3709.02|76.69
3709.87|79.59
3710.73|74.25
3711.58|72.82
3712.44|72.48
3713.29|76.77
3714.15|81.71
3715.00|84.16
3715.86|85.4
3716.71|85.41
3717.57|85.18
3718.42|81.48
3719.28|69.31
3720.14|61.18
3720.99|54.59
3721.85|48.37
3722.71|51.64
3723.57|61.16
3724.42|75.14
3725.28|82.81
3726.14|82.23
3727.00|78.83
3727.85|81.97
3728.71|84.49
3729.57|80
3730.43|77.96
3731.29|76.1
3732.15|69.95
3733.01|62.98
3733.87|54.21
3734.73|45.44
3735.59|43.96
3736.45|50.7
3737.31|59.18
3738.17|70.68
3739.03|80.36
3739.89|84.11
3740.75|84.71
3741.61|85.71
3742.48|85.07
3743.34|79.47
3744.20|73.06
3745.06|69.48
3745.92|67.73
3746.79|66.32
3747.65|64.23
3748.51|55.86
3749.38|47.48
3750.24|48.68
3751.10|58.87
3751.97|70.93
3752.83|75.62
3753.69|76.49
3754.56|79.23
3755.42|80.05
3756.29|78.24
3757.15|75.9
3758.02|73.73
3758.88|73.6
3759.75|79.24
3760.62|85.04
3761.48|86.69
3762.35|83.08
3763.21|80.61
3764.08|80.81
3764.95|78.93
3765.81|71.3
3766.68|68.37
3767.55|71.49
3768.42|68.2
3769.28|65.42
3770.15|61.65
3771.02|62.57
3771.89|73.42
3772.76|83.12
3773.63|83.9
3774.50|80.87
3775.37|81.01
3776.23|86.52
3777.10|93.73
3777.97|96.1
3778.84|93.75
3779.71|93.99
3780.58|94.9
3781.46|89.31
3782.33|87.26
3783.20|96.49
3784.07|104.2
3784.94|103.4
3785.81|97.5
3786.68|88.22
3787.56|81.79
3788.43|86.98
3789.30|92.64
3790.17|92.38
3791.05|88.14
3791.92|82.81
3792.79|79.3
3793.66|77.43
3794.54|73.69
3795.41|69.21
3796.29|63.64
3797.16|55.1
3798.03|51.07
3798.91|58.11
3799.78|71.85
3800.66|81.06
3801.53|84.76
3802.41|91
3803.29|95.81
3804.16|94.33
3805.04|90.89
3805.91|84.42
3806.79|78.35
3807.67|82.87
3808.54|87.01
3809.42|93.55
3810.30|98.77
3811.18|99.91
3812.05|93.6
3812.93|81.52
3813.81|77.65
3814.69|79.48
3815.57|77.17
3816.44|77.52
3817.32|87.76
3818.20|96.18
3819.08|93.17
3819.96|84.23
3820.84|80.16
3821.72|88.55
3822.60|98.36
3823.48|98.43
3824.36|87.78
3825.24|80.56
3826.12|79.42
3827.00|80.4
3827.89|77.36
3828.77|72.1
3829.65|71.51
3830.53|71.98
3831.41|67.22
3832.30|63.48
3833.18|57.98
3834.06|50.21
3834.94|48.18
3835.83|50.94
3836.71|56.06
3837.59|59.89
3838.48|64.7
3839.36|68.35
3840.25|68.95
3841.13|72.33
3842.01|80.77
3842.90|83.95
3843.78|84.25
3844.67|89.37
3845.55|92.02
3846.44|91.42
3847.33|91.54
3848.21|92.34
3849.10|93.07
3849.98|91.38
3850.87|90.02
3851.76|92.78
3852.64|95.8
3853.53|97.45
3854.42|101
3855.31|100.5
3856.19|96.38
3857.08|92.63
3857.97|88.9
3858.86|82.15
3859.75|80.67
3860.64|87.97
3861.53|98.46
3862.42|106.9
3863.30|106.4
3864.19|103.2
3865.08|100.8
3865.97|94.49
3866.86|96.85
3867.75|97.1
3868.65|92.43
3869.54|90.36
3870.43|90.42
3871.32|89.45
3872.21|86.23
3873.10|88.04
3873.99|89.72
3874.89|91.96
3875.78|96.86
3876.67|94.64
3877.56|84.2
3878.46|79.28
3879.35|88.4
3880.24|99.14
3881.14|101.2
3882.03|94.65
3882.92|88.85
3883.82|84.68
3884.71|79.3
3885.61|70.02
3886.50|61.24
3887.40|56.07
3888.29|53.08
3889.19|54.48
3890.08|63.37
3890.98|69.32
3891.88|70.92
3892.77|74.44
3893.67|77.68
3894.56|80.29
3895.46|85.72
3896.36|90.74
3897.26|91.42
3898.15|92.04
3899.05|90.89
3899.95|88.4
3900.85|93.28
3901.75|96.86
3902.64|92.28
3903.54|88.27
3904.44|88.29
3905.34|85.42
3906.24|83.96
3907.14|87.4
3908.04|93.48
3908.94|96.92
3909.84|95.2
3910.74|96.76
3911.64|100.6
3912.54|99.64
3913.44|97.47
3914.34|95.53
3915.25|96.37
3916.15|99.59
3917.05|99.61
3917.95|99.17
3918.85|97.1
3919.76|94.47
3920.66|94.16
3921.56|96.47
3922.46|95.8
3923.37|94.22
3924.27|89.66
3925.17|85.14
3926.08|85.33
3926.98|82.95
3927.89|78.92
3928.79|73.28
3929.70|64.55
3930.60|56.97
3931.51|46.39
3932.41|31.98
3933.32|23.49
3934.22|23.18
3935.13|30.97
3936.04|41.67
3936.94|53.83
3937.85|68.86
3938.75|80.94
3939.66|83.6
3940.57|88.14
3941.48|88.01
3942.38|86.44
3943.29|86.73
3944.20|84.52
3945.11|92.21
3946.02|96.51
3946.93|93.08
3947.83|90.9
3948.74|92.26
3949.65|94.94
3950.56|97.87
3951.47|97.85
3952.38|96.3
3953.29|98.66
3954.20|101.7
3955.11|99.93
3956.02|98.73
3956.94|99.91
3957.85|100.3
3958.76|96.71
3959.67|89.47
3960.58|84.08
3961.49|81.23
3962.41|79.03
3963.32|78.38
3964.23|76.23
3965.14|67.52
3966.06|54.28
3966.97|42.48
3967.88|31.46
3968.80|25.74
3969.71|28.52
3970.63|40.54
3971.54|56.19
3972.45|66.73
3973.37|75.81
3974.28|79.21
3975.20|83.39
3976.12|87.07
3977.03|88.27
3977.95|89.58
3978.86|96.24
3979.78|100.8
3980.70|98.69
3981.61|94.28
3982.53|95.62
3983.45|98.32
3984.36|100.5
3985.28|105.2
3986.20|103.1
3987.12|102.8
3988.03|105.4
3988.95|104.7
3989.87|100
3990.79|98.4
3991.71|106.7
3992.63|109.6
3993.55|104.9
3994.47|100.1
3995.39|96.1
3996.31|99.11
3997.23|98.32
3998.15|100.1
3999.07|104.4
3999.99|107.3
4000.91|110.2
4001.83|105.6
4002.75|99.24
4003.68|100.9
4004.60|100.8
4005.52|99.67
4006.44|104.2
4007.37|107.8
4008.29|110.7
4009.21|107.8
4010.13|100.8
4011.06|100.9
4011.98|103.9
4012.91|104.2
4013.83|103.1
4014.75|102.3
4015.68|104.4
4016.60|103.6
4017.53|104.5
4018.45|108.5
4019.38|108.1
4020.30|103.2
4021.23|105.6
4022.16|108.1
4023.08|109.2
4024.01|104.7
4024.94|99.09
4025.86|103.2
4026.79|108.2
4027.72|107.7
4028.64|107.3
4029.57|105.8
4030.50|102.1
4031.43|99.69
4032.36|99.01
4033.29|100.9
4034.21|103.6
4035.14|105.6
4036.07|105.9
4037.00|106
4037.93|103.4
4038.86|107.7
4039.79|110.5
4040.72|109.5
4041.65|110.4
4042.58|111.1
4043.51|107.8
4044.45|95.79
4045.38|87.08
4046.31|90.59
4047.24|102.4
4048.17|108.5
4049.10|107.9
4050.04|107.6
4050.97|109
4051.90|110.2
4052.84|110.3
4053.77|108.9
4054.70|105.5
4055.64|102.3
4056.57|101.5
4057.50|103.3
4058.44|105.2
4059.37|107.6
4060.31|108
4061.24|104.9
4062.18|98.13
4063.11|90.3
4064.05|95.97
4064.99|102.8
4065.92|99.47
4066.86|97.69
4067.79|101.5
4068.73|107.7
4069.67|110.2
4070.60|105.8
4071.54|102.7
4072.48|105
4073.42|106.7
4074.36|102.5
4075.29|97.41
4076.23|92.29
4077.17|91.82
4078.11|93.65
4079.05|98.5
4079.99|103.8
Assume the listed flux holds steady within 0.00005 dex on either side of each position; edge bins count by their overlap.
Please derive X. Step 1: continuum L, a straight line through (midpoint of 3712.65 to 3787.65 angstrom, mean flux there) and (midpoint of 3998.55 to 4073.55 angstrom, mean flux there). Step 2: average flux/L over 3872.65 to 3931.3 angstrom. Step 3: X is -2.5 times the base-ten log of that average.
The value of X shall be 0.06 mag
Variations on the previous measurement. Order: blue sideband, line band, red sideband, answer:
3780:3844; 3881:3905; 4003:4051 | 0.11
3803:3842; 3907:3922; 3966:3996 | -0.18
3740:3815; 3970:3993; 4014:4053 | 0.10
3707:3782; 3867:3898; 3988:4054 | 0.08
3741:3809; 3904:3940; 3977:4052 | 0.18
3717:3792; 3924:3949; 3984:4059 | 0.32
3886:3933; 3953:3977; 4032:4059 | 0.24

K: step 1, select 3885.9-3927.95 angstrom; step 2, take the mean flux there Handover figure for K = 86.9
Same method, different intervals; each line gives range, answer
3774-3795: 89.2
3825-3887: 84.3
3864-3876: 93.1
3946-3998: 87.4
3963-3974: 53.8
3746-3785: 77.7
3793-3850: 78.9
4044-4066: 103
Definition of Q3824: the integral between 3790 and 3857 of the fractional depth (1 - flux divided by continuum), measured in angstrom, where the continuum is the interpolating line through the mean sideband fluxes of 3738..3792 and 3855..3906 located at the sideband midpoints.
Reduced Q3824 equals 1.8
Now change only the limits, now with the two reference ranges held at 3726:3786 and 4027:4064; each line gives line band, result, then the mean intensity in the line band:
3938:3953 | 0.68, 90.3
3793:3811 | 0.27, 79.4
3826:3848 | 3.19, 71.9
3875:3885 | -0.24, 90.4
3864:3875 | -0.73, 92.9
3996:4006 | -0.24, 102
